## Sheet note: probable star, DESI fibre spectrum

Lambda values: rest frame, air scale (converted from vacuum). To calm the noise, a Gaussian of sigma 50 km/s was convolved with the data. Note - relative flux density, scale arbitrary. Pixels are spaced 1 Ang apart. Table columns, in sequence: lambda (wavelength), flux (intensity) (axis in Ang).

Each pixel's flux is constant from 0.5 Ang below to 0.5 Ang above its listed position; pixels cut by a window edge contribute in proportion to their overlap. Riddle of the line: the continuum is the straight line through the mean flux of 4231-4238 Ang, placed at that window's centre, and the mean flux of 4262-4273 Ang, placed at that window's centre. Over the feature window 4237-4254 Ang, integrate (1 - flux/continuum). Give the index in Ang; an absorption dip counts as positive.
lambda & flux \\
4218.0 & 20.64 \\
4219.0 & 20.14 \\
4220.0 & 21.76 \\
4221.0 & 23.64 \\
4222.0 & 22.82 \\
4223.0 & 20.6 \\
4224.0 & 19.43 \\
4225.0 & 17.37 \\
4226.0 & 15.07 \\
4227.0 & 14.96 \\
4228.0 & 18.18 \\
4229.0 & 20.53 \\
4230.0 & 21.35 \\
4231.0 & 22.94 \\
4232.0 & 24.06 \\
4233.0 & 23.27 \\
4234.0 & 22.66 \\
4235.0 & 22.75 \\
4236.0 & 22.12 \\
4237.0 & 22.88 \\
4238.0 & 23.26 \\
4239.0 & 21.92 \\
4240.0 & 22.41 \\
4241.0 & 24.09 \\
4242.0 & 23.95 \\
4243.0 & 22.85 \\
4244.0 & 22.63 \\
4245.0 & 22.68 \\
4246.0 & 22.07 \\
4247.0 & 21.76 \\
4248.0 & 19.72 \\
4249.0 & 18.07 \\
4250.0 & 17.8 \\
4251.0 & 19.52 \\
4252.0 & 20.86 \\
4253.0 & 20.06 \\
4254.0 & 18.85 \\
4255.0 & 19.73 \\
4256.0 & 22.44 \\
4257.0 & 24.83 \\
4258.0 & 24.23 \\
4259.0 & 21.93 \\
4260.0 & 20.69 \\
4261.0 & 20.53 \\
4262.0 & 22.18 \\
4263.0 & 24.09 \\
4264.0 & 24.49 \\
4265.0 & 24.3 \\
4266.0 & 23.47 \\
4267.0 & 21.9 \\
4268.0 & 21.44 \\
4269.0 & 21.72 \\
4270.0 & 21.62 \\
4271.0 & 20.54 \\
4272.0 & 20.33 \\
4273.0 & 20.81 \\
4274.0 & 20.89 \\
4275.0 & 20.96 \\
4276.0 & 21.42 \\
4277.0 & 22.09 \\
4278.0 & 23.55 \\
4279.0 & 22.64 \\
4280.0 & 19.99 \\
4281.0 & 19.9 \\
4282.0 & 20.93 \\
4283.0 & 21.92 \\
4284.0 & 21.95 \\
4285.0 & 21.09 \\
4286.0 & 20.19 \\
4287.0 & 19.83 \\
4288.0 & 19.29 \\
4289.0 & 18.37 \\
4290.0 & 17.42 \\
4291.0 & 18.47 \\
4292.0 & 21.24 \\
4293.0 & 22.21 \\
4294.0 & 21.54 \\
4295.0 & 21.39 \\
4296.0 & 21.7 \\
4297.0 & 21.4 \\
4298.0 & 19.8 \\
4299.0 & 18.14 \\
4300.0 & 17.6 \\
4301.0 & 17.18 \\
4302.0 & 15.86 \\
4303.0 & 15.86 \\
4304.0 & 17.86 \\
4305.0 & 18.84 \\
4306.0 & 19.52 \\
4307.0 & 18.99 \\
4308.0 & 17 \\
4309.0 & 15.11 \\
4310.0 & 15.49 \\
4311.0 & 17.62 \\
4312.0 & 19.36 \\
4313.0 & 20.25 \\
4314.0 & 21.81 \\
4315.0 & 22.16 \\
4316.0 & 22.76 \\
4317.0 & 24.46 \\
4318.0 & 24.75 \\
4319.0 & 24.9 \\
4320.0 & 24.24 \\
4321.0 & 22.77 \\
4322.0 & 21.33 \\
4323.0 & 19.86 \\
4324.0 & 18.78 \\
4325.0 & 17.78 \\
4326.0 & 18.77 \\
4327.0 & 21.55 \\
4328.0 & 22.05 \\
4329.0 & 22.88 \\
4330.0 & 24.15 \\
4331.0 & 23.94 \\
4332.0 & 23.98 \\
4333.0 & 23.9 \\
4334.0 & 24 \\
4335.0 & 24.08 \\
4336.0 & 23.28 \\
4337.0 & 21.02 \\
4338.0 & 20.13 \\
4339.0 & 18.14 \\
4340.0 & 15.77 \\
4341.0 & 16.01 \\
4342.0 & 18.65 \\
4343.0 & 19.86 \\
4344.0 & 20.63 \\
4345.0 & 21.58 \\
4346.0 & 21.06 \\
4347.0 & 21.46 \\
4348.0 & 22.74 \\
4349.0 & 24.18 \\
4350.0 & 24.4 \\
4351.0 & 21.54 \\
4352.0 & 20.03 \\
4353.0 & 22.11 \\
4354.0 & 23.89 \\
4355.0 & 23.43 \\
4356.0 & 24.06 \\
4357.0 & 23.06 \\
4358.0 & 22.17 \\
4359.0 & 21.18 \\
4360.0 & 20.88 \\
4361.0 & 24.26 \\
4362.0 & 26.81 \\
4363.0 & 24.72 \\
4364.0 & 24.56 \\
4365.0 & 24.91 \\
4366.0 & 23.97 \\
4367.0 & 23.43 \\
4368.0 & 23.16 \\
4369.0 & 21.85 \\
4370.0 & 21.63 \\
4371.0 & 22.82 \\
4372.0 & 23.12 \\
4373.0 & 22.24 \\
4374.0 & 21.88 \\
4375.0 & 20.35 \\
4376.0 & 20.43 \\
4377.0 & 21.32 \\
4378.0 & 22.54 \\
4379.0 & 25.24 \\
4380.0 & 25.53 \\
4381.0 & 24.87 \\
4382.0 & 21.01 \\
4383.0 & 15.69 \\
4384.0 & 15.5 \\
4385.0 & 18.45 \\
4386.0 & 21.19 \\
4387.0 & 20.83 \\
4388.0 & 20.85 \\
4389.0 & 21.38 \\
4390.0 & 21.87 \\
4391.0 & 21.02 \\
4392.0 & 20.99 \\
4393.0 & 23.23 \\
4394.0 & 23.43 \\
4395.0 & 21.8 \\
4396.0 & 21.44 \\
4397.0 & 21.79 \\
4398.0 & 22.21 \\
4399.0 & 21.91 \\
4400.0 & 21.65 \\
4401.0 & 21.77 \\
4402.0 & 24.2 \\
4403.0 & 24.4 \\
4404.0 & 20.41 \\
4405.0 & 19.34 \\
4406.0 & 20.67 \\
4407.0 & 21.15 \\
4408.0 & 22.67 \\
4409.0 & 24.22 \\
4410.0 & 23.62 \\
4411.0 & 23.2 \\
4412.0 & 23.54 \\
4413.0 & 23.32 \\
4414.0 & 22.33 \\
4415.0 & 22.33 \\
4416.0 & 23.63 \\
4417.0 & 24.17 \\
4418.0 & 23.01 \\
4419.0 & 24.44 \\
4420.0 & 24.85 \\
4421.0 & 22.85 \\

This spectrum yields 1.0 Ang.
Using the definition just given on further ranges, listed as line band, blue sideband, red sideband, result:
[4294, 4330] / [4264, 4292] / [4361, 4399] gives 2.3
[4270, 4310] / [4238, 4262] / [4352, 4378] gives 3.9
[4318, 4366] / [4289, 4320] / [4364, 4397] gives -3.0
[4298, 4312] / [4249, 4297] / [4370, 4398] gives 2.5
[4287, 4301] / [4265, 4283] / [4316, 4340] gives 1.2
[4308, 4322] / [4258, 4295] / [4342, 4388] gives 0.4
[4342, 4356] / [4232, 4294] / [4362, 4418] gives 0.0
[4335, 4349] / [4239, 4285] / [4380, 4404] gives 0.8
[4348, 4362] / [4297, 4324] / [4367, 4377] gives -1.0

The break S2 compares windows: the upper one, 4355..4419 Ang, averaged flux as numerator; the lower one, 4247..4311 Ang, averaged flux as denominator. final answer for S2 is 1.10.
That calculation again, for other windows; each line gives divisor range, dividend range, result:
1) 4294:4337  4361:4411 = 1.07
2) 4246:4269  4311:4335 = 1.03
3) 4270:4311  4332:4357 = 1.09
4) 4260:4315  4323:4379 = 1.09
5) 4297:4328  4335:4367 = 1.11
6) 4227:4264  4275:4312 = 0.90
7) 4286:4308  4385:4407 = 1.13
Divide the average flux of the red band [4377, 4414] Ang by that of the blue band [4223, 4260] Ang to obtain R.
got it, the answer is 1.03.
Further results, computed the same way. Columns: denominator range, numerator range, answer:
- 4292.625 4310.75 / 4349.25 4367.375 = 1.25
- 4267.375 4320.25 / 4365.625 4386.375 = 1.07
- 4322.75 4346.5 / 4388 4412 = 1.06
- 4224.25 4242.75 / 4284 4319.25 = 0.92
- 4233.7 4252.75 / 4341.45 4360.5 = 1.01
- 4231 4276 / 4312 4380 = 1.01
